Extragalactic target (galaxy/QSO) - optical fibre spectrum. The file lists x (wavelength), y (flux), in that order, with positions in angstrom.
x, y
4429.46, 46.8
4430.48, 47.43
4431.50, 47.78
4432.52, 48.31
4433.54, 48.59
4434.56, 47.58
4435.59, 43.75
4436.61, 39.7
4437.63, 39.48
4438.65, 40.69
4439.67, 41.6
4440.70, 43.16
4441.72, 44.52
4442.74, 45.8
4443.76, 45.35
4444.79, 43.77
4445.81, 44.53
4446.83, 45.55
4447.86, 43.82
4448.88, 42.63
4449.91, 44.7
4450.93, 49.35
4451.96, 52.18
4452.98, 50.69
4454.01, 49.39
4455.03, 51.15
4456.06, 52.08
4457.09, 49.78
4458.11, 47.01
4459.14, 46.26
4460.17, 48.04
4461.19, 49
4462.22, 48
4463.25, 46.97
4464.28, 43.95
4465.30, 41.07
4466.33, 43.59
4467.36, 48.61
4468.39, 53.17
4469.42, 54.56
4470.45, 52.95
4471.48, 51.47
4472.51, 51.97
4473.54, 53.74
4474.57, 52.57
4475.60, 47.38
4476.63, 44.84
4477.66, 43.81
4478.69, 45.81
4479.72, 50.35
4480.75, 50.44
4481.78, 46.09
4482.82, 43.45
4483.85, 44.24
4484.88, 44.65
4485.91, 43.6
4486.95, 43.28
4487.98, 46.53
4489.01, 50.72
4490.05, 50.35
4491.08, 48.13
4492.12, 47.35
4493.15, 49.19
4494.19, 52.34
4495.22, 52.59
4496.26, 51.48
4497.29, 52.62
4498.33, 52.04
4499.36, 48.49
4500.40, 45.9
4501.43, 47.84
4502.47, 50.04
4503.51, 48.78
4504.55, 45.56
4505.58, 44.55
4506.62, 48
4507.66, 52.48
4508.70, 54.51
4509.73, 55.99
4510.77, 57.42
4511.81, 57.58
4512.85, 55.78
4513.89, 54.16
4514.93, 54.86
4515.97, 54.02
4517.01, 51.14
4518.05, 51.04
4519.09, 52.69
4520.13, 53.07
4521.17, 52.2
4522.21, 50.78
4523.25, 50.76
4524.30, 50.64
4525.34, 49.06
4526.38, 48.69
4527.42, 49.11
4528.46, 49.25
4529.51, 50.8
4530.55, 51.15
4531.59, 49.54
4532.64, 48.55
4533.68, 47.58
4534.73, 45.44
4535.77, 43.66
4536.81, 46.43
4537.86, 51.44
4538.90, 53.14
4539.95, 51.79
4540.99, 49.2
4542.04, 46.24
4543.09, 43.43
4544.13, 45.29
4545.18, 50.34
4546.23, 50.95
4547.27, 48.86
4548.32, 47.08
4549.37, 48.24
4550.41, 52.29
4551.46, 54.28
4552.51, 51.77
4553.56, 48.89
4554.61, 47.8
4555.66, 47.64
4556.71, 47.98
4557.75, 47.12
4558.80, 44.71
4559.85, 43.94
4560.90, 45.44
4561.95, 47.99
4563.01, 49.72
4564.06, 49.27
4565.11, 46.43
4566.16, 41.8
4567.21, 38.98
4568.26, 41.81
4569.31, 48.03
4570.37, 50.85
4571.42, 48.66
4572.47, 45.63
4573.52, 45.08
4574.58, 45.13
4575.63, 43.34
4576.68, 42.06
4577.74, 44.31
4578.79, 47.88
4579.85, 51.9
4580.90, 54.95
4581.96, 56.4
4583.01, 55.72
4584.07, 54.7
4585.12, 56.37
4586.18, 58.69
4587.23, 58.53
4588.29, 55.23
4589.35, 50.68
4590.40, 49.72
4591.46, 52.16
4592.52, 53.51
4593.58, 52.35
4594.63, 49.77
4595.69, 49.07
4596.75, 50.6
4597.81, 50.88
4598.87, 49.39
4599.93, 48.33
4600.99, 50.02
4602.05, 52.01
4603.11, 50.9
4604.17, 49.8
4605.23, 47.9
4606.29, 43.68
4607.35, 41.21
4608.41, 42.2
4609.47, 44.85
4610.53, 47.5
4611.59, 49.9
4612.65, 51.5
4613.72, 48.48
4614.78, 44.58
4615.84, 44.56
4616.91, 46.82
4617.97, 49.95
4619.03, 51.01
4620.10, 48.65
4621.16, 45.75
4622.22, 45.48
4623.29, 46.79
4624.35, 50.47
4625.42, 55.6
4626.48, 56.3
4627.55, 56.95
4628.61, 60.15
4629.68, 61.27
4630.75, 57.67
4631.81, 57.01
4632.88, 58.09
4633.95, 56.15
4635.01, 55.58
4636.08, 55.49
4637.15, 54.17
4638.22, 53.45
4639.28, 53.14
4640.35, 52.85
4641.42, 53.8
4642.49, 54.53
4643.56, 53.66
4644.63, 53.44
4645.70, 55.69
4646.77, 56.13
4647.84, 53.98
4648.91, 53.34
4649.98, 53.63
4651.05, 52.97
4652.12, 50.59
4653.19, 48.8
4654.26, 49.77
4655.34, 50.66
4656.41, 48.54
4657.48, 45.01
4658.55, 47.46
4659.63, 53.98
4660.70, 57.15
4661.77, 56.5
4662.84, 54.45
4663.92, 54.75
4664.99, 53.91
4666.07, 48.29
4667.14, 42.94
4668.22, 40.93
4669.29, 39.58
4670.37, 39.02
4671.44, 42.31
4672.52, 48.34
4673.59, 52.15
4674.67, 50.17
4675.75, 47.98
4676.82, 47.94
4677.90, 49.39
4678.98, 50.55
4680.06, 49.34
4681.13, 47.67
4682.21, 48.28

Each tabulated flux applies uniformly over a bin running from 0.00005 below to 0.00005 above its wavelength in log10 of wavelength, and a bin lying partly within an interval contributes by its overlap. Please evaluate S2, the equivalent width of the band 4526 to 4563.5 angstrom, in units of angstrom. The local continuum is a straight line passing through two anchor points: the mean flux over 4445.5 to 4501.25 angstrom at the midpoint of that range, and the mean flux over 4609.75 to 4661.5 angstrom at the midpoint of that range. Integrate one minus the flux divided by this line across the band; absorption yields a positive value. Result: 1.1 angstrom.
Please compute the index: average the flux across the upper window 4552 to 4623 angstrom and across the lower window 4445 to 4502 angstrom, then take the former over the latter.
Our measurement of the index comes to 1.01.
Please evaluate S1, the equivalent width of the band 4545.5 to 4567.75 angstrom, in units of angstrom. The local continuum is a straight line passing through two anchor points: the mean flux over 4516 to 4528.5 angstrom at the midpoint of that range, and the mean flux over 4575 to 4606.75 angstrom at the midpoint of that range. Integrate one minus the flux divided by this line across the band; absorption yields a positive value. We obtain 1.4 angstrom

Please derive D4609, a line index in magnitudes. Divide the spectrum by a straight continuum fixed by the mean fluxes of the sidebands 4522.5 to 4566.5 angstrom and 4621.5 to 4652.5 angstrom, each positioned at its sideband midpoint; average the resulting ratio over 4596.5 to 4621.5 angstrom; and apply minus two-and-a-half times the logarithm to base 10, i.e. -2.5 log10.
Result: 0.10 mag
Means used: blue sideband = 48.5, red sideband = 54.4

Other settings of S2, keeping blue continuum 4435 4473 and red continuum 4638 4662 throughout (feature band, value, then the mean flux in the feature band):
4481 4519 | -1.4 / 49.9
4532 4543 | 0.2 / 48.1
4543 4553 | 0.0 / 49.5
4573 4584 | 0.3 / 48.9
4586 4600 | -0.3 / 52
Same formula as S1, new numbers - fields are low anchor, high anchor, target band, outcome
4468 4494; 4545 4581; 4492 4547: -2.8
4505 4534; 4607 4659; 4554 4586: 2.3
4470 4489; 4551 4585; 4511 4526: -1.6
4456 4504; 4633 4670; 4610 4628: 0.7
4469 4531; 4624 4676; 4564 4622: 2.9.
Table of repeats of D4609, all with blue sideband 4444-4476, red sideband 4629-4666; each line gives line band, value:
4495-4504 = -0.01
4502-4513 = -0.04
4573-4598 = 0.02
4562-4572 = 0.11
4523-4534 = 0.02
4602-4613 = 0.12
